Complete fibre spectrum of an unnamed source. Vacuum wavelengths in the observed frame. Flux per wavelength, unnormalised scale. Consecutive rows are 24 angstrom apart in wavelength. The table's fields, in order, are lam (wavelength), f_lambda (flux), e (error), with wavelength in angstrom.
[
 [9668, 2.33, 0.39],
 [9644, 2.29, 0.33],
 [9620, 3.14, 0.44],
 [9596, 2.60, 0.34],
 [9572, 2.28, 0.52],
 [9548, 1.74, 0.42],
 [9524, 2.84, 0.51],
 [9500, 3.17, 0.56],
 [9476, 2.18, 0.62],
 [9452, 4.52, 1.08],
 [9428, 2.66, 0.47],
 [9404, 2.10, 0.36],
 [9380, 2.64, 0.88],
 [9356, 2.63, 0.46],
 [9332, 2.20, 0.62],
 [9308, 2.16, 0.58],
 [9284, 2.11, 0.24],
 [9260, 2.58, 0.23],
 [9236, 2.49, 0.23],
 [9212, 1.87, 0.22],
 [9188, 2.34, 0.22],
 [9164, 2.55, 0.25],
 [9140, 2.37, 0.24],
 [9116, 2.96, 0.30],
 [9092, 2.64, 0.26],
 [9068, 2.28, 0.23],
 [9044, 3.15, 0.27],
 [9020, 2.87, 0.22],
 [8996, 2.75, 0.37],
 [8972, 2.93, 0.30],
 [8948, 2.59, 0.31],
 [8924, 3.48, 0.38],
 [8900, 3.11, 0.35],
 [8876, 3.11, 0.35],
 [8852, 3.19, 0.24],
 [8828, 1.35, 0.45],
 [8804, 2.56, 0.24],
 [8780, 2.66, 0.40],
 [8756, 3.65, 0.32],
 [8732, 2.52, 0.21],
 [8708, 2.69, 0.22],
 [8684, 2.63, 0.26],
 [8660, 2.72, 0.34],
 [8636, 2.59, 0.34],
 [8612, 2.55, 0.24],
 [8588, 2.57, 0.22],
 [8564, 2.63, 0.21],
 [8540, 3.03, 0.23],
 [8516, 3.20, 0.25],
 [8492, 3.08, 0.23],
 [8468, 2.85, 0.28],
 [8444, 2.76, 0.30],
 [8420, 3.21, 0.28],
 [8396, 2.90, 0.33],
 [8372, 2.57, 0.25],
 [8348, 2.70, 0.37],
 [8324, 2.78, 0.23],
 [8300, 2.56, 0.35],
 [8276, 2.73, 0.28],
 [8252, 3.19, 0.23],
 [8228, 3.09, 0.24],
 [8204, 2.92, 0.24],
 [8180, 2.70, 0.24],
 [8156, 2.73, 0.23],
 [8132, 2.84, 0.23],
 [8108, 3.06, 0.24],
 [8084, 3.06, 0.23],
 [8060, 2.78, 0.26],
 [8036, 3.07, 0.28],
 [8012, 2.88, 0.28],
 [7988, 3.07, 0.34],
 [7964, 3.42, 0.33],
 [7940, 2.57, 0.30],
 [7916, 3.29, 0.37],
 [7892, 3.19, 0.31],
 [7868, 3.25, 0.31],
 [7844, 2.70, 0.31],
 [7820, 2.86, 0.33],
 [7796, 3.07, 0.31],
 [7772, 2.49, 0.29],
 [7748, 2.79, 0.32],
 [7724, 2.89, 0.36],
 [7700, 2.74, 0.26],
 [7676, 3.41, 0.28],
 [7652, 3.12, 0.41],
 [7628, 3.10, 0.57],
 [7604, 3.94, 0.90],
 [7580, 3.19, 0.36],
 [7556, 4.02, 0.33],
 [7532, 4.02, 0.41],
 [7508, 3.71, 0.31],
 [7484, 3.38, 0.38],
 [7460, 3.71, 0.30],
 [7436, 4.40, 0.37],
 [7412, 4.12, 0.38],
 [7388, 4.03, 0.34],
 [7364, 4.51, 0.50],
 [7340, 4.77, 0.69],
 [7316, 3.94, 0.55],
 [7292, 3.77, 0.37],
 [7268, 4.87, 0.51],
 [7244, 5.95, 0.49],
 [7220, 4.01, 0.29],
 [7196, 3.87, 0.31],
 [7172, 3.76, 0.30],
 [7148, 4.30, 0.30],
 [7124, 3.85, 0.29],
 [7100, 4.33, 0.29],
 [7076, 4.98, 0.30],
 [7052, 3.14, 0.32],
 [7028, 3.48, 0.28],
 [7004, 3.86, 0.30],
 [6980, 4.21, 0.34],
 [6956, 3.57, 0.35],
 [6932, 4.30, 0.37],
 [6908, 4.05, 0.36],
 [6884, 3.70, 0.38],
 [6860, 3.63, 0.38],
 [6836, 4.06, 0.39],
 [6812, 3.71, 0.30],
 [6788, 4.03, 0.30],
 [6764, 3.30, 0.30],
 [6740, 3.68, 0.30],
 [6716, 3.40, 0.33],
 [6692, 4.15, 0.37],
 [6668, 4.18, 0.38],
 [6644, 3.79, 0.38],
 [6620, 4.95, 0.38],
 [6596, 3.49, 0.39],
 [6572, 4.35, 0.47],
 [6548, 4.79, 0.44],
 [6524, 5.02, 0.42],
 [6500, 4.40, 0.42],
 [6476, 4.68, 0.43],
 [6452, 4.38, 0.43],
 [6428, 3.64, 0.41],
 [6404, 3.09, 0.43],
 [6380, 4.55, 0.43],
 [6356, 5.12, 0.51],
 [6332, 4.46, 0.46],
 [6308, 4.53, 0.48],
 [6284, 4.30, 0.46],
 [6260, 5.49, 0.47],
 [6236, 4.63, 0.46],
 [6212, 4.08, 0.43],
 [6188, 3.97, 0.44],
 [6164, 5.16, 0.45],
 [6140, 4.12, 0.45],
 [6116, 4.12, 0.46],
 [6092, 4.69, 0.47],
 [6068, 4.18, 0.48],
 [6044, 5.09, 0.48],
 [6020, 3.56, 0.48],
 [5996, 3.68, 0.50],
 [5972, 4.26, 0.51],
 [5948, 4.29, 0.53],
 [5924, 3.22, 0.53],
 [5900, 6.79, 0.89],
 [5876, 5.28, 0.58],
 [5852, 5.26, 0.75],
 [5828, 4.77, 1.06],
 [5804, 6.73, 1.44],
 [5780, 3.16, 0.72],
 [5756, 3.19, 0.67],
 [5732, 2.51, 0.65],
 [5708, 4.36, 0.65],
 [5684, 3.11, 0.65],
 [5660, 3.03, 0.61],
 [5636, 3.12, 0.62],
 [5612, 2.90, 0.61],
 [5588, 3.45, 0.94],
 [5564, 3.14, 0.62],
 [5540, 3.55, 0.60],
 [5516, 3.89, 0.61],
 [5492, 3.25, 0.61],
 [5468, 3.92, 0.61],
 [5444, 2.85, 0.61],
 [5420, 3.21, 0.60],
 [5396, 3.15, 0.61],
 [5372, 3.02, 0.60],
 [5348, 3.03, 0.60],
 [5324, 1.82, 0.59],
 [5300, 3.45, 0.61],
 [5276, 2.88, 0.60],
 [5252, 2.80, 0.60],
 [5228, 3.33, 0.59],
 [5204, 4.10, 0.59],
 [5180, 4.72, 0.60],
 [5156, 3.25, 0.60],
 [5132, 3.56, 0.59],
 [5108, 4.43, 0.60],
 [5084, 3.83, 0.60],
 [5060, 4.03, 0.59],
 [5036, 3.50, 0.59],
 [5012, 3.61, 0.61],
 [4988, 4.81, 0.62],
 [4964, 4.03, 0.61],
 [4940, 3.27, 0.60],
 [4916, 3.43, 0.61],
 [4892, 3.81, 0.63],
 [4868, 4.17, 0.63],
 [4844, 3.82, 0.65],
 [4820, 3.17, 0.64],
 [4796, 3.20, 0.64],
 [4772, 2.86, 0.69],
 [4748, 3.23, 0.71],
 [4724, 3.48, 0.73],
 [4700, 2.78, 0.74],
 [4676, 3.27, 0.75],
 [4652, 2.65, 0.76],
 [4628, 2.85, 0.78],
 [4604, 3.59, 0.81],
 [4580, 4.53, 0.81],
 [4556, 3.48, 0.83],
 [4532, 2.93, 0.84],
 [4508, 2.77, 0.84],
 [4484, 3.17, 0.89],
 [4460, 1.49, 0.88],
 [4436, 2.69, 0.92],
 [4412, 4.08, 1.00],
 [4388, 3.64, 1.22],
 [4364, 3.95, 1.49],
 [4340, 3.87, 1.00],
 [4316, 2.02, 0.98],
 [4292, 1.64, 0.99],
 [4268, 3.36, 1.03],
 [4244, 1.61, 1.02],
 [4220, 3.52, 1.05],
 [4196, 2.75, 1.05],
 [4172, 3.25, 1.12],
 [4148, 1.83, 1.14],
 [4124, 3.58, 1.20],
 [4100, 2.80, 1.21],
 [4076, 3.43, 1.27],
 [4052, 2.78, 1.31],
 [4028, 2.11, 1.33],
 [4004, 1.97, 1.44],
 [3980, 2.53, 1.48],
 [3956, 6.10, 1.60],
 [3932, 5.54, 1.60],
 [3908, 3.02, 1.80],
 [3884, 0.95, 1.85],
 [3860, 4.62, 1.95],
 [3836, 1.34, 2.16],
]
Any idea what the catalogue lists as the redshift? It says 0.08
